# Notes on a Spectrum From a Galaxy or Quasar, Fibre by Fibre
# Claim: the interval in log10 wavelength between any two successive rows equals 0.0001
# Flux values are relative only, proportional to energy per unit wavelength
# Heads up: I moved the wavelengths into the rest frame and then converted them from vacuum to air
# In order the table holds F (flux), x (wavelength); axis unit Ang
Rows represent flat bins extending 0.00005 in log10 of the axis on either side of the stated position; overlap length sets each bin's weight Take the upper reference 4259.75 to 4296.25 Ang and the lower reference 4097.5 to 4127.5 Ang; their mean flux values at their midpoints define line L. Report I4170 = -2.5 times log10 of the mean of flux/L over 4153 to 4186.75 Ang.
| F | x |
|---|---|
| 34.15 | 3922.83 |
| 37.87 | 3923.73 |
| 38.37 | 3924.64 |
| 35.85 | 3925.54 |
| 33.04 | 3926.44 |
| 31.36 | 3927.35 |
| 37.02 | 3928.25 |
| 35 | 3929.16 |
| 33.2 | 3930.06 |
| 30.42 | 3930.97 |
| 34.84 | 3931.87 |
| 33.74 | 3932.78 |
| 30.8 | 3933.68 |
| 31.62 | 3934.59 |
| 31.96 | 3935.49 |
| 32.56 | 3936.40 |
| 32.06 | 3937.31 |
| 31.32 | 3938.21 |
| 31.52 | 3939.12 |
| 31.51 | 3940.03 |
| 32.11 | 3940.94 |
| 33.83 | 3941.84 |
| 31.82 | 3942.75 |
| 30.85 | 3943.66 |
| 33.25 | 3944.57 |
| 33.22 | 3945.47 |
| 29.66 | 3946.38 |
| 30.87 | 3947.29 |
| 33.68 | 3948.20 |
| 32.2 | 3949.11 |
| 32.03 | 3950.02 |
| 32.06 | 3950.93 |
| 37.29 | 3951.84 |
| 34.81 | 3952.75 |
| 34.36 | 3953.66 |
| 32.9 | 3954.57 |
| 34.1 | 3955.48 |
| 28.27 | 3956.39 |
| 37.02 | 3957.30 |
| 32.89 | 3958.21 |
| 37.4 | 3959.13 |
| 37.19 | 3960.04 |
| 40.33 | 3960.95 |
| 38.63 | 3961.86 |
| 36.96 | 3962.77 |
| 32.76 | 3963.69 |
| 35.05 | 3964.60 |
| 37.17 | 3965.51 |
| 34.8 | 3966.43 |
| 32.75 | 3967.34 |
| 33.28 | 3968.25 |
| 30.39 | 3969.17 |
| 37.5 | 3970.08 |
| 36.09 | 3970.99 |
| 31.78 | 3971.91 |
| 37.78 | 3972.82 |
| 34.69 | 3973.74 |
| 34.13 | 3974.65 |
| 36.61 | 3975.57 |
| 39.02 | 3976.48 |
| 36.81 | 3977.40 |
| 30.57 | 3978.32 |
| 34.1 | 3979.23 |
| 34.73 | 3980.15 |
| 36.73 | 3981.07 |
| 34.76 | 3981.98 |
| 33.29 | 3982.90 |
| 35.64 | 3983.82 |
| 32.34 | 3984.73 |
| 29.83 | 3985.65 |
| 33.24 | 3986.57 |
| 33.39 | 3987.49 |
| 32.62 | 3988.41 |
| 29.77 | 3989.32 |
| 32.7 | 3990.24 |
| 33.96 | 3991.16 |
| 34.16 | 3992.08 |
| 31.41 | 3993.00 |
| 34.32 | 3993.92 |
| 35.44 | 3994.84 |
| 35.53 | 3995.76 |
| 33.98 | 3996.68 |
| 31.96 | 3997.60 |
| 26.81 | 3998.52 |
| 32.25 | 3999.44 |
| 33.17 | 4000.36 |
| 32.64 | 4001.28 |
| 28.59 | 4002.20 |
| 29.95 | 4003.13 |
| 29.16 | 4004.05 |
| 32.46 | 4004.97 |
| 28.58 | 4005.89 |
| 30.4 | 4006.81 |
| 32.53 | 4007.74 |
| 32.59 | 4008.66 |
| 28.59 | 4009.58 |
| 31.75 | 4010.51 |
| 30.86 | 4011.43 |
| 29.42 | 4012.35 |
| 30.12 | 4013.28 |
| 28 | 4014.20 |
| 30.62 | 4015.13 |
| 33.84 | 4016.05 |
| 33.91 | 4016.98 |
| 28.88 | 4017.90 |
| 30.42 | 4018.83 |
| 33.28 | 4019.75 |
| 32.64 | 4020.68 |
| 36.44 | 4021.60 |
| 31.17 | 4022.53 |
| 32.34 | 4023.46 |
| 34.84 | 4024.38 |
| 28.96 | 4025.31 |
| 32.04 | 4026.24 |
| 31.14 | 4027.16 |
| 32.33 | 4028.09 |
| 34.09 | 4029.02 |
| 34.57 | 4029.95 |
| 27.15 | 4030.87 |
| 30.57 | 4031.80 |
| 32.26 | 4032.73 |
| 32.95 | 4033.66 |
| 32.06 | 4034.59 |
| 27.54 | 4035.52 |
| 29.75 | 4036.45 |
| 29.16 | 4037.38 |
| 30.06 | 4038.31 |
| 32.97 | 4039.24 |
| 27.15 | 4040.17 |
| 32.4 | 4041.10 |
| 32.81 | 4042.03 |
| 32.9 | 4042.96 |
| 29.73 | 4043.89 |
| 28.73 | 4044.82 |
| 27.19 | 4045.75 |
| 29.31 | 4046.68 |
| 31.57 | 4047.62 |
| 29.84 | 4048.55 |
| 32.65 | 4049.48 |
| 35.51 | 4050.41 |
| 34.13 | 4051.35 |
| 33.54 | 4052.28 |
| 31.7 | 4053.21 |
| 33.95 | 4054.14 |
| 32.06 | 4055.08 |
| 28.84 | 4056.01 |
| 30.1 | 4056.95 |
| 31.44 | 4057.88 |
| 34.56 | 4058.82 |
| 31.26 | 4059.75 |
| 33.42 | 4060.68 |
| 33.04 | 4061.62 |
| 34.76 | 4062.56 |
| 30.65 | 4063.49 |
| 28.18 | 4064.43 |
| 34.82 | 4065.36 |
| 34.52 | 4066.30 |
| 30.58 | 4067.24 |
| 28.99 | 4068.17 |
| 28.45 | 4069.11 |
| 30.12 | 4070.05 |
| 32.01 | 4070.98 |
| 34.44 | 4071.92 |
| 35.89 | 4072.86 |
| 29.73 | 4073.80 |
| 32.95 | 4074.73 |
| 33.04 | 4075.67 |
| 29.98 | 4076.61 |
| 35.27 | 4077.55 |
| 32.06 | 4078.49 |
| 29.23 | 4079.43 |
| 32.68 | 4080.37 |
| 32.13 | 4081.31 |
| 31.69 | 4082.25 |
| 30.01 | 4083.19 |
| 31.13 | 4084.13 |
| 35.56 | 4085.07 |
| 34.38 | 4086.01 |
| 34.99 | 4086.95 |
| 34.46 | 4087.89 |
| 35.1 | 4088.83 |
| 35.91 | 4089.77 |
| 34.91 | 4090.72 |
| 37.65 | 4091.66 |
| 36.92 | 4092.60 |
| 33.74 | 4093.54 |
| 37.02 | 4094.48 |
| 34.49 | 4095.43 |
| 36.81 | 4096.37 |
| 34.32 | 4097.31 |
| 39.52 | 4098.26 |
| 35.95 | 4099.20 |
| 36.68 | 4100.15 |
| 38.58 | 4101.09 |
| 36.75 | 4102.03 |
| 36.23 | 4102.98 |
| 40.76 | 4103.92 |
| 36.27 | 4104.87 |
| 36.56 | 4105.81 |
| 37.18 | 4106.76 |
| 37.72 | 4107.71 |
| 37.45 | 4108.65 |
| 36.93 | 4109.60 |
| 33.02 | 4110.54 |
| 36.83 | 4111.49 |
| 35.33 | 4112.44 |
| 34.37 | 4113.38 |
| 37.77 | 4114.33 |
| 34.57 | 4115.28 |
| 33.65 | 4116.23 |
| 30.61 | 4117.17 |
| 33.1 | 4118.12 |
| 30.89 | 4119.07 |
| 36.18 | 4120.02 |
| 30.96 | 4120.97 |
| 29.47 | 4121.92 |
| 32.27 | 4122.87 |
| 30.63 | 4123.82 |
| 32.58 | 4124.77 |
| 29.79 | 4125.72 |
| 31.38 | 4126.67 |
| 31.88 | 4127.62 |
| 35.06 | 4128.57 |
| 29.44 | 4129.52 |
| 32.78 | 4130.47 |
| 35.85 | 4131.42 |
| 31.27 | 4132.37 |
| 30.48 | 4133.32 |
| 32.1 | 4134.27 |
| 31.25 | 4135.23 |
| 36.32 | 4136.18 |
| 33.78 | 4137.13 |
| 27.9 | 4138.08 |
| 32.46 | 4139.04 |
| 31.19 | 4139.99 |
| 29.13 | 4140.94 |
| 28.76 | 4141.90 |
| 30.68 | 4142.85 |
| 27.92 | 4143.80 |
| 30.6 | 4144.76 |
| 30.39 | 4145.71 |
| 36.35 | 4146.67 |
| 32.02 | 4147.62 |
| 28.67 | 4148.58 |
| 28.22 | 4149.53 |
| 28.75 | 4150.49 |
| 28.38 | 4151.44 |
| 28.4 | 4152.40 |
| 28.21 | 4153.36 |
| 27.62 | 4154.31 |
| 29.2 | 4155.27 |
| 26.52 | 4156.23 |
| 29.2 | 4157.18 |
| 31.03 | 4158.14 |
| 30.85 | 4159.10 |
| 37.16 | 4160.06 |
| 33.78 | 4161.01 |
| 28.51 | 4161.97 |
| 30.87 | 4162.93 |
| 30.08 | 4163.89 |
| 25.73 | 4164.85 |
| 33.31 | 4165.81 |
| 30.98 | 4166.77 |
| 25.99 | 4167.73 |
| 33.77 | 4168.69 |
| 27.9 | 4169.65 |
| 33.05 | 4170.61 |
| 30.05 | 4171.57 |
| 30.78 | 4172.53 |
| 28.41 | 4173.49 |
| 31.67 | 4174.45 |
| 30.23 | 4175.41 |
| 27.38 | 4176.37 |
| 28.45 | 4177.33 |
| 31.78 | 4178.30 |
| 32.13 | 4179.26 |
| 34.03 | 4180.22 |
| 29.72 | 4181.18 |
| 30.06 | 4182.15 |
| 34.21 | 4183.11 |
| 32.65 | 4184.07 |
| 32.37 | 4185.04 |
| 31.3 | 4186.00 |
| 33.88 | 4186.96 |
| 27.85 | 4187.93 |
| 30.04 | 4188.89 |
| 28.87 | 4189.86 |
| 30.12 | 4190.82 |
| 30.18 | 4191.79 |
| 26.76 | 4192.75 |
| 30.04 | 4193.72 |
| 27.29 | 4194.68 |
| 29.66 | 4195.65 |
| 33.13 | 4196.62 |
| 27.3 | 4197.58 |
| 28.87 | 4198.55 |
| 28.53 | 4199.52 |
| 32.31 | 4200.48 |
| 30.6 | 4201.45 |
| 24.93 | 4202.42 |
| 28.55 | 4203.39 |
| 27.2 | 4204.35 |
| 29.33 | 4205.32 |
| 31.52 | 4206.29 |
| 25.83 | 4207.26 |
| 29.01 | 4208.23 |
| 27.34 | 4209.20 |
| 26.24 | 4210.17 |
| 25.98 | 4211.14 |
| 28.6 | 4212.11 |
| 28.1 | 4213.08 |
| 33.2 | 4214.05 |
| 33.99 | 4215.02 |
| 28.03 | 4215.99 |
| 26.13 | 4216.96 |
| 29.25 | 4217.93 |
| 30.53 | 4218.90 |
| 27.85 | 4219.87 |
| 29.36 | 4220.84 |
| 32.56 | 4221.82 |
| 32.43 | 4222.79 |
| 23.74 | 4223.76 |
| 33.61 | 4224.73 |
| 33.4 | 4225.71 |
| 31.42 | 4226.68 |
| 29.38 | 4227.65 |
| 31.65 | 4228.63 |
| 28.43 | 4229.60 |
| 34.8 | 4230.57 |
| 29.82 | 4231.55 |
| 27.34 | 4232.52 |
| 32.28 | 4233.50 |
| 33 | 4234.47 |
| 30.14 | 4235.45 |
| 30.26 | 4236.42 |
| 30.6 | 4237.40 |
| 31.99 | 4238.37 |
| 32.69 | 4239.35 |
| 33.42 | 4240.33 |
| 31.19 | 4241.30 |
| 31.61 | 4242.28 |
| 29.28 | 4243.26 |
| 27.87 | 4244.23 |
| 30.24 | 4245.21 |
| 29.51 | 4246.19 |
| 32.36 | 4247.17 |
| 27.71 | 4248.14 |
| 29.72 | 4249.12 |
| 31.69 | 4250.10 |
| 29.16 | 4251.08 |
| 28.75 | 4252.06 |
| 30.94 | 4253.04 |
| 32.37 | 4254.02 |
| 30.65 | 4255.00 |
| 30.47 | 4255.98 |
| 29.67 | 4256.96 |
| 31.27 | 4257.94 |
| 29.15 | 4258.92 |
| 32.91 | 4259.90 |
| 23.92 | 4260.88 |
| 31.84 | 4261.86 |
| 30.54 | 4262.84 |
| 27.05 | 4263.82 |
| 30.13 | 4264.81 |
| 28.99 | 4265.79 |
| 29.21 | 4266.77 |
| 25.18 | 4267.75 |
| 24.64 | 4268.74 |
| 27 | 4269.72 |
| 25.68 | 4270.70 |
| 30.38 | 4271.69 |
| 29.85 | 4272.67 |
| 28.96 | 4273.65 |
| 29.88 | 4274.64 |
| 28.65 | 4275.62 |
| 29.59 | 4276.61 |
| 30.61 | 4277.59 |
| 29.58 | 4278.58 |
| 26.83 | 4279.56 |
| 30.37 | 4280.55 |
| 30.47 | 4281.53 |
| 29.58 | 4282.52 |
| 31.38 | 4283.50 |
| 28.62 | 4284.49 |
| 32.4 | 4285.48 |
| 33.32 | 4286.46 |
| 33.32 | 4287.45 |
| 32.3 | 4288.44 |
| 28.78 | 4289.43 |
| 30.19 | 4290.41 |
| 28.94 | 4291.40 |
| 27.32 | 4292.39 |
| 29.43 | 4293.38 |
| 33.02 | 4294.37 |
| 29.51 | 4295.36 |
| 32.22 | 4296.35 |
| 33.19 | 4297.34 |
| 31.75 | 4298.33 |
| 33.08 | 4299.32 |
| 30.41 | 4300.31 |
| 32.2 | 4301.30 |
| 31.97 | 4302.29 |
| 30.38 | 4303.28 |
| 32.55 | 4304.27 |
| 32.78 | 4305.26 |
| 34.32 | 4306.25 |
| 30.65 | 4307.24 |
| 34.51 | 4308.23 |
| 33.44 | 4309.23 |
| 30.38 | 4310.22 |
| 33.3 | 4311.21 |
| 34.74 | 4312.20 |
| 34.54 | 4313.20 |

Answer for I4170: 0.08 mag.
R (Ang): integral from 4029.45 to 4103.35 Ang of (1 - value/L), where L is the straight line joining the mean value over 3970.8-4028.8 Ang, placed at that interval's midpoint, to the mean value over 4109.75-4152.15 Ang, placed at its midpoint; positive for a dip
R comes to -0.97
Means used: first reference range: 32.6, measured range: 32.7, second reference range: 32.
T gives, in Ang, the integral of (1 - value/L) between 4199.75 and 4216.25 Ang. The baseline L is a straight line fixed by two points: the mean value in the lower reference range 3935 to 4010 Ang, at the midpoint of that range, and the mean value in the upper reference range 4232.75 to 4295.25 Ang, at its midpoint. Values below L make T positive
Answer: 0.9 Ang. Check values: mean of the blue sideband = 33.3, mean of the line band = 28.9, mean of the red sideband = 30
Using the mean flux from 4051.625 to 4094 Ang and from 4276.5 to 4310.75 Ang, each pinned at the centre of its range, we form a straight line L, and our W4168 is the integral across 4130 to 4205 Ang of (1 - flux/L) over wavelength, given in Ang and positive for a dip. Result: 3.9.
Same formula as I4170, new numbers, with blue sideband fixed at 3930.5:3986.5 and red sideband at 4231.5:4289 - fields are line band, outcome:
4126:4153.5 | 0.02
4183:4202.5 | 0.03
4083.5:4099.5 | -0.11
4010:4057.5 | 0.05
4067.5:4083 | 0.02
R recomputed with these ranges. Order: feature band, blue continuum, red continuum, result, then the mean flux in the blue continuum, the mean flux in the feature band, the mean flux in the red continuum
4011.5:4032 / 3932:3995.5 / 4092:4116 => 1.9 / 33.8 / 31.7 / 36.4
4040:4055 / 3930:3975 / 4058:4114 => 1.1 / 33.6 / 31.6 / 34.2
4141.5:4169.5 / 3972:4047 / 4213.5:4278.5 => 0.7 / 32.1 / 30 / 30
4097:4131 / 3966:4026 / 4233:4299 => -3.2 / 32.7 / 34.5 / 30.1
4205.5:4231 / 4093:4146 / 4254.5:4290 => 1.1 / 33.7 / 29.7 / 29.5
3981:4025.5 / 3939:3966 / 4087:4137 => 2.7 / 33.9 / 32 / 34.6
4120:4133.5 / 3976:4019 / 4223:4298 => -0.3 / 32.3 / 31.9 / 30.1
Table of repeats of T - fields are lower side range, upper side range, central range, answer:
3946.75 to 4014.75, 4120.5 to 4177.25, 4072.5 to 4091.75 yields -0.9 Ang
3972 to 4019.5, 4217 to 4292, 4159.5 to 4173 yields 0.0 Ang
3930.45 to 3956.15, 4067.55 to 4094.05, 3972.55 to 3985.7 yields -0.9 Ang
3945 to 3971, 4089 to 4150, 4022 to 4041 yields 1.6 Ang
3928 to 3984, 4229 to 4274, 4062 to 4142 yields -4.0 Ang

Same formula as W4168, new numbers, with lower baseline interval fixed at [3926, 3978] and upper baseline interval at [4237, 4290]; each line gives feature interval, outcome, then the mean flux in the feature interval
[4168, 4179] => 0.3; 30.3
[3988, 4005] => 0.6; 32.2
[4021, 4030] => 0.1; 32.7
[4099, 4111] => -1.9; 37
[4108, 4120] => -1.1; 34.7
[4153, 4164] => 0.3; 30.3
